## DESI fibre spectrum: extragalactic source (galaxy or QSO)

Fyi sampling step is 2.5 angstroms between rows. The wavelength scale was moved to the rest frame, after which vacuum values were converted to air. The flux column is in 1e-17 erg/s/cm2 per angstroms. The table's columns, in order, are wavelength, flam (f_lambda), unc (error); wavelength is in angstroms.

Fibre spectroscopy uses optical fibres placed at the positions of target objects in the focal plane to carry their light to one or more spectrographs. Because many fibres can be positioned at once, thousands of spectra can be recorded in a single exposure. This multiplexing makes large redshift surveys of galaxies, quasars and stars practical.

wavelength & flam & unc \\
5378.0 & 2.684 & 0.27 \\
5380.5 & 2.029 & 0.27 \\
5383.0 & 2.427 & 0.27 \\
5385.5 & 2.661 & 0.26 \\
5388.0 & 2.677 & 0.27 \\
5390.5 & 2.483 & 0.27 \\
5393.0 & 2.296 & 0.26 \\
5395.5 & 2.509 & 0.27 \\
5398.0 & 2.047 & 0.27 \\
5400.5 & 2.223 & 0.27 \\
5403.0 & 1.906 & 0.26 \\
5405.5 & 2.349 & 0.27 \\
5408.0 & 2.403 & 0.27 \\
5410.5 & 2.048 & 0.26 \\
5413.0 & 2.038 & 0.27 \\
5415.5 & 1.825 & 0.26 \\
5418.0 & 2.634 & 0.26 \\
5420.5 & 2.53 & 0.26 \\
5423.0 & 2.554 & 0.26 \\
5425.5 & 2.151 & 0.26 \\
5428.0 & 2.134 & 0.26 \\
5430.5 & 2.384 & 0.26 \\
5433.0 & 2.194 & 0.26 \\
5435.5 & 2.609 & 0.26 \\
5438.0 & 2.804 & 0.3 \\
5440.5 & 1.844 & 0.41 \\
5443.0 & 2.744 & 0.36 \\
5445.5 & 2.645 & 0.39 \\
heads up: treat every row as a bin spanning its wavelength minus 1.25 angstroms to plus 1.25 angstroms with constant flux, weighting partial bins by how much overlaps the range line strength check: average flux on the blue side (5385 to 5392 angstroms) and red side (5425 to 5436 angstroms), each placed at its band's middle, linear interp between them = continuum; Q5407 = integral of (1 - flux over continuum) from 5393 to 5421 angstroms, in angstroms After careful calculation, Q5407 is 2.6 angstroms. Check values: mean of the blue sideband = 2.59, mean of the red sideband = 2.28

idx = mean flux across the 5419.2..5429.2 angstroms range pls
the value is 2.34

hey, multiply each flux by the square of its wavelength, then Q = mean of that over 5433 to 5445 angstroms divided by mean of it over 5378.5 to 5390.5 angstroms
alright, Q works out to 1.02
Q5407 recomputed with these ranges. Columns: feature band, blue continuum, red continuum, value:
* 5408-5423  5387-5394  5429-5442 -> 1.0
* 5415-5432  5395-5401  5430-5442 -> -0.1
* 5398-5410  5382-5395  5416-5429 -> 1.3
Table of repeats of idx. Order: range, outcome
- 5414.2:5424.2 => 2.38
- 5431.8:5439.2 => 2.54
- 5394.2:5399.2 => 2.28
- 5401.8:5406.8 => 2.13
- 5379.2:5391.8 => 2.46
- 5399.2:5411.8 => 2.18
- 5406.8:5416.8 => 2.08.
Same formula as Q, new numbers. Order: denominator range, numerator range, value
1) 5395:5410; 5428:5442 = 1.07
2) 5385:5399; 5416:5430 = 0.98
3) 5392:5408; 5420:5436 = 1.06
